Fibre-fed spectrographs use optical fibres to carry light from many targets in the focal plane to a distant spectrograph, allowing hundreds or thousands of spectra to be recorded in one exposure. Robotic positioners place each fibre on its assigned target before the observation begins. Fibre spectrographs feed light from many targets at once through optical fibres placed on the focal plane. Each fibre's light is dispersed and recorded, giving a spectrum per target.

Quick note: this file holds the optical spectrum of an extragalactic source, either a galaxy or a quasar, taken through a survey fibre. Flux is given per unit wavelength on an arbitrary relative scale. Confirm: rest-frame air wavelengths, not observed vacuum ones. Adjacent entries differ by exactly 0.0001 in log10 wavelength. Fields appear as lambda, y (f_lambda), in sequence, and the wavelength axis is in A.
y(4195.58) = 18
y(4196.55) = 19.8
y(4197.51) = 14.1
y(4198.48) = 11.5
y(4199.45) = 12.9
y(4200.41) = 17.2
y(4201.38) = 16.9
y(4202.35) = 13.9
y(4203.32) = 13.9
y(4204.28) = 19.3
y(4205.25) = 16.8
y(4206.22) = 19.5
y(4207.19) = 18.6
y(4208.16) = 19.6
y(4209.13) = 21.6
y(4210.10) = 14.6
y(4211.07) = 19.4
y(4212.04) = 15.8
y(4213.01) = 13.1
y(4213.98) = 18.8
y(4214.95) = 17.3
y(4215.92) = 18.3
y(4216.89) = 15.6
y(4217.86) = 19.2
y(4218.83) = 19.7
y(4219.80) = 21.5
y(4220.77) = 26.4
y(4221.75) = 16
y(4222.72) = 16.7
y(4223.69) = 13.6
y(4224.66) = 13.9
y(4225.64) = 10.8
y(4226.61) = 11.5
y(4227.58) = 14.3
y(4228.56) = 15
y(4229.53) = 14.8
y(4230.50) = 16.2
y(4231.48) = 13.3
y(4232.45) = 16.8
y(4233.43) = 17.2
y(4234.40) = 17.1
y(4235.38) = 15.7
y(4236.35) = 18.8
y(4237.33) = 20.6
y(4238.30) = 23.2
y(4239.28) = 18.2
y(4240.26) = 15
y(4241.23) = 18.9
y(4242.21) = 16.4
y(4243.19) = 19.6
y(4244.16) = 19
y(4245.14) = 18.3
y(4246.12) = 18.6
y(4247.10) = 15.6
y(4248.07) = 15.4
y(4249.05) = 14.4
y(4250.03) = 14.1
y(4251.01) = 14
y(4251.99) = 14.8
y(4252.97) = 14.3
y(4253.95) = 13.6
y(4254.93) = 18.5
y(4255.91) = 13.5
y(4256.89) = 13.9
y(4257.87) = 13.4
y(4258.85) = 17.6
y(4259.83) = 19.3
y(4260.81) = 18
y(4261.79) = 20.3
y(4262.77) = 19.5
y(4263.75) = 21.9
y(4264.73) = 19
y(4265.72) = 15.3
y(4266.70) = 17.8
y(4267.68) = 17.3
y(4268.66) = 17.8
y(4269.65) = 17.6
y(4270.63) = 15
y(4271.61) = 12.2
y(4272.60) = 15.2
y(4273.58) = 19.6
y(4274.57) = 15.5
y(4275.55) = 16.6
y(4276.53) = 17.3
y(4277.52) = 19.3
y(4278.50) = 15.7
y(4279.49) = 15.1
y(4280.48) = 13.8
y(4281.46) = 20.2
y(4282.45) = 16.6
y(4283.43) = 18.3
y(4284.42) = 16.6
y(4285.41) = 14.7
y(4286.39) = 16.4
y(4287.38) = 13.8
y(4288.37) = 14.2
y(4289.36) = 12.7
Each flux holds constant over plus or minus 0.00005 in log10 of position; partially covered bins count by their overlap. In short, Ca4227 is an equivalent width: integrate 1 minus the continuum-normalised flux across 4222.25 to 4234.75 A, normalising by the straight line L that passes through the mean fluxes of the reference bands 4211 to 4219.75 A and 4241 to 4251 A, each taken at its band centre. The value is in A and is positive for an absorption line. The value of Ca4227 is 1.9 A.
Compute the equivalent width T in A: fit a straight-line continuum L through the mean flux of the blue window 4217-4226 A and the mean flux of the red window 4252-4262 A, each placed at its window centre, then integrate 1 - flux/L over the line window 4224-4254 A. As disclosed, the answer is 1.18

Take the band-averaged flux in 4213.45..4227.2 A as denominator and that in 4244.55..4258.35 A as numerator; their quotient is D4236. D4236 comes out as 0.89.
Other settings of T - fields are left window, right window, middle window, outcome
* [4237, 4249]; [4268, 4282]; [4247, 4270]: 1.0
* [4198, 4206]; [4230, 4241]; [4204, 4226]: -2.0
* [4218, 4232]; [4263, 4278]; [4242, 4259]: 0.9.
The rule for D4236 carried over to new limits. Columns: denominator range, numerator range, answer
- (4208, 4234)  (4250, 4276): 0.99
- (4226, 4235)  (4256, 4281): 1.12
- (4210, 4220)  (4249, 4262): 0.89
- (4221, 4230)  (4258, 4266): 1.30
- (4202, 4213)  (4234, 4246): 1.06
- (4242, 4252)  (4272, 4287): 1.01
